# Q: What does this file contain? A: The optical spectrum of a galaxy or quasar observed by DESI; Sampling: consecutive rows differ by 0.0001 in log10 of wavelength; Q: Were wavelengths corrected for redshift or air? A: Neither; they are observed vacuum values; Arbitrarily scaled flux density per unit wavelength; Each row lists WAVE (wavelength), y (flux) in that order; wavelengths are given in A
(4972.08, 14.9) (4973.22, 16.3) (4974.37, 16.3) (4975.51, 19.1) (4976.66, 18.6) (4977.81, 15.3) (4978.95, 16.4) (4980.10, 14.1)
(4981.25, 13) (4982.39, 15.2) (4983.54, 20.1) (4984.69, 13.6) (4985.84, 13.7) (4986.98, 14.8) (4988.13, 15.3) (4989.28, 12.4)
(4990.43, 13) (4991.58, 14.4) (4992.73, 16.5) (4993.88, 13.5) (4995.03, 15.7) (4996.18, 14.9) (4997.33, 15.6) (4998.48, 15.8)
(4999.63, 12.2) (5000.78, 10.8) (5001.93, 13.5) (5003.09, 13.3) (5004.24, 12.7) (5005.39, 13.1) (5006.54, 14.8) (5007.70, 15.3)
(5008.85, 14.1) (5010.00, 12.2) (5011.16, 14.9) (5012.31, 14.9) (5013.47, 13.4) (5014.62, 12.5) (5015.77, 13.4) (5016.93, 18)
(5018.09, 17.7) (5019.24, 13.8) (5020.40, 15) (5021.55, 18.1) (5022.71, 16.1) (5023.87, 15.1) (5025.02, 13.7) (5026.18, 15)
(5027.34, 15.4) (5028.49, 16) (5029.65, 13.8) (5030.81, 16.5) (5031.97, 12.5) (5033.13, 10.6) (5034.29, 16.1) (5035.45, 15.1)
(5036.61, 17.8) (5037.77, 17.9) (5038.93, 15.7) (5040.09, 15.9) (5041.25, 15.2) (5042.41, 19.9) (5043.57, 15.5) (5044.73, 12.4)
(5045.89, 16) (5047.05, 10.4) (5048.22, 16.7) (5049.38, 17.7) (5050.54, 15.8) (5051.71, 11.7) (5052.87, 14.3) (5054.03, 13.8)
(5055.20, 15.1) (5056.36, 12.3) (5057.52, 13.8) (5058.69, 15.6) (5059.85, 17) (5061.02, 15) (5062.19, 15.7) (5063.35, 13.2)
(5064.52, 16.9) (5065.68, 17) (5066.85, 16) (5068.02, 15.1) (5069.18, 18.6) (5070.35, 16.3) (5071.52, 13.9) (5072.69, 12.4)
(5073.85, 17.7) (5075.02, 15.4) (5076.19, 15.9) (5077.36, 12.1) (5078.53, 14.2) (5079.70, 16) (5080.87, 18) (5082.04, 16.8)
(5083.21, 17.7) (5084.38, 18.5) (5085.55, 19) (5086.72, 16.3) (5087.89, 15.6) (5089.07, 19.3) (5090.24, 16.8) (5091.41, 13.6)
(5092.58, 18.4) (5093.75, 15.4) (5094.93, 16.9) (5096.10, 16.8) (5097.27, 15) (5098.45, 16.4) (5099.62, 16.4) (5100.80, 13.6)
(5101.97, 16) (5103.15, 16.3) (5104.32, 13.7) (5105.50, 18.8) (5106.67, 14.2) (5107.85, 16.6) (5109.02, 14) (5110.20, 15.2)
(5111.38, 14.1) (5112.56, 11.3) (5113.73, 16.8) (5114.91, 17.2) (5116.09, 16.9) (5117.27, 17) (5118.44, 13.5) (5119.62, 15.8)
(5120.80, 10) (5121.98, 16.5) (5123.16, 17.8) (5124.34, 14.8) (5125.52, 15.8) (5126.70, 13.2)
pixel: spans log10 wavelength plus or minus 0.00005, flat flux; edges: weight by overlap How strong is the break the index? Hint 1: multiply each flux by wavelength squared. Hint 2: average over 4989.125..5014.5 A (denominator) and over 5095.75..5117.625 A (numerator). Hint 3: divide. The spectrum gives 1.16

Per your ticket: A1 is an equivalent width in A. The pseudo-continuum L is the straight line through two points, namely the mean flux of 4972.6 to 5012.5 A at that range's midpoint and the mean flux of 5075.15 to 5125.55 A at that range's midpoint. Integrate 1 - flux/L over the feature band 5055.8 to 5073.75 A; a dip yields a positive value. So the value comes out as 0.17 A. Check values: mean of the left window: 14.7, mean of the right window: 15.8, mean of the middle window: 15.3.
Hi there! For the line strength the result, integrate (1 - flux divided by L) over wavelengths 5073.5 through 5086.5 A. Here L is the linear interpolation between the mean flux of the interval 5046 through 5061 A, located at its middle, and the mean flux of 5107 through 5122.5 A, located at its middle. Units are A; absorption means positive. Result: -1.5 A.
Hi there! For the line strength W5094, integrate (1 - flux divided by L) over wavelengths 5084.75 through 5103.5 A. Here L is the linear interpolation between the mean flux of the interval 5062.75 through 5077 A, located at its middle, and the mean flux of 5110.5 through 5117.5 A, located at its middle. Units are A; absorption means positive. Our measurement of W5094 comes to -1.0 A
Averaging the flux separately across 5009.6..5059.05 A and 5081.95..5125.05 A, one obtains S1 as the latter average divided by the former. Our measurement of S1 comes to 1.06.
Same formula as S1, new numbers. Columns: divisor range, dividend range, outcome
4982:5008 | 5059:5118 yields 1.11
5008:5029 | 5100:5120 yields 1.03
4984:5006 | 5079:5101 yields 1.19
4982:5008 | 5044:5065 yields 1.02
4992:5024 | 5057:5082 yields 1.07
